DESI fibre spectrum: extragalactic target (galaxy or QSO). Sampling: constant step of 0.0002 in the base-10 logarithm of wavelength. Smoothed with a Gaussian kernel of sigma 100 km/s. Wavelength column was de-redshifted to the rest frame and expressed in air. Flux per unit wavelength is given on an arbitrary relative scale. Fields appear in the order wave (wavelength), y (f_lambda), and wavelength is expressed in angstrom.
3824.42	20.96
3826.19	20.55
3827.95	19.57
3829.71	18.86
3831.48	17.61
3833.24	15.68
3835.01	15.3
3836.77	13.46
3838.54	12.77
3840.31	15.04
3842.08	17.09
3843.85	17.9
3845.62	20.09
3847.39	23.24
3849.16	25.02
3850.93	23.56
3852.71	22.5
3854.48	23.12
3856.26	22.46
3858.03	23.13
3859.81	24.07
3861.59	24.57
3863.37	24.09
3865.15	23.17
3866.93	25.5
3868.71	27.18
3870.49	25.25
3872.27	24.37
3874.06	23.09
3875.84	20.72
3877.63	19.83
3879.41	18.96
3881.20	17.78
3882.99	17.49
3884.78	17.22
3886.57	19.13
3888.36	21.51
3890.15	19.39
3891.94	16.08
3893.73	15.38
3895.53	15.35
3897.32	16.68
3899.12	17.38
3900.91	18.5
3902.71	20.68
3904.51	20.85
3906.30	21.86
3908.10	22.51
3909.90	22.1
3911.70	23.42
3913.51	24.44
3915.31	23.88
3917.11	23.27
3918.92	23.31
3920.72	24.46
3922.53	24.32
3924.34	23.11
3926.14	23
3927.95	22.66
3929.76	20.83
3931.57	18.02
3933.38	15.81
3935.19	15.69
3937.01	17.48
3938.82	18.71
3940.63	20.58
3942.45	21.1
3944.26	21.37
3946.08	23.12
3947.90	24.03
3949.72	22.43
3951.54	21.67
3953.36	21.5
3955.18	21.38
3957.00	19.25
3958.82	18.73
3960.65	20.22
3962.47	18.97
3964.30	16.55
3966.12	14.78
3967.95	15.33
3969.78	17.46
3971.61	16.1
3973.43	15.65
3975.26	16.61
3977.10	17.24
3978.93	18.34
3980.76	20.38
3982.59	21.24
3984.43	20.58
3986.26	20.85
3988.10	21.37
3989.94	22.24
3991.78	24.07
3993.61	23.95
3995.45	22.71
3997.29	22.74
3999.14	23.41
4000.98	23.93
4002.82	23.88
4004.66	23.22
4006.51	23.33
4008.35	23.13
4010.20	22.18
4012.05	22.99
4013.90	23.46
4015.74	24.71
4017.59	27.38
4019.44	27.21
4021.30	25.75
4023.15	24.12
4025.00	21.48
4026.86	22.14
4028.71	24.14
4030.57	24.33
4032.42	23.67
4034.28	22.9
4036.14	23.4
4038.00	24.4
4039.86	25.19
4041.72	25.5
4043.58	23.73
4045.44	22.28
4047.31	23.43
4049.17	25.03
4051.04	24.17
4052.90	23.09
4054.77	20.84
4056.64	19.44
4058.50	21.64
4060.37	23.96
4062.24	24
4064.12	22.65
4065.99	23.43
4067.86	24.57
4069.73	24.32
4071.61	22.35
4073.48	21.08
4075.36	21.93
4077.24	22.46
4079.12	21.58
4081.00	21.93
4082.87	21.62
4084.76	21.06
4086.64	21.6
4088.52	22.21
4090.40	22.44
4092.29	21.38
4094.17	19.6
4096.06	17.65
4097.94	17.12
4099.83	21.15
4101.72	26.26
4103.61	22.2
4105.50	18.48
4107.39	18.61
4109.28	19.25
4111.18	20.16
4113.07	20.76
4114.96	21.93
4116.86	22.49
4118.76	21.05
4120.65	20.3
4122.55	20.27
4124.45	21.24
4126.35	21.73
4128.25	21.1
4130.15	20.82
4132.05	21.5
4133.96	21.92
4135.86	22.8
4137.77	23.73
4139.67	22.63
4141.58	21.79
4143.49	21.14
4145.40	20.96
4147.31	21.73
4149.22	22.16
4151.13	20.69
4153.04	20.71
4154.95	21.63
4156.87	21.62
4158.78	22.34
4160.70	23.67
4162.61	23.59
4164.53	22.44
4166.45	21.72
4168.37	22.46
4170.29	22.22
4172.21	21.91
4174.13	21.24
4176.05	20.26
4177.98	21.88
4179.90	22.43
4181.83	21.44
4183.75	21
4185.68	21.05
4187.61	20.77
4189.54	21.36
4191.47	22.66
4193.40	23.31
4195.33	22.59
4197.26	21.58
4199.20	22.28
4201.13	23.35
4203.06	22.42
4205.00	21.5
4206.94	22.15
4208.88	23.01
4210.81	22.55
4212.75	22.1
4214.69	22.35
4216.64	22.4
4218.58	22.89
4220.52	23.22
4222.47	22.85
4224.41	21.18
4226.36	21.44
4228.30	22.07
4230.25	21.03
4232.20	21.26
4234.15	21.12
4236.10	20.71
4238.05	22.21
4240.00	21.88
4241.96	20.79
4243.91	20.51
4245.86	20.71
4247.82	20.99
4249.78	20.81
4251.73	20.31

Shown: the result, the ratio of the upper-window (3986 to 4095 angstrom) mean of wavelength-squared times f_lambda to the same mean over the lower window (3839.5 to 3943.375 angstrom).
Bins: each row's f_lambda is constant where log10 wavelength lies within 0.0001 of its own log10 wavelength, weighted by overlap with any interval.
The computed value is 1.19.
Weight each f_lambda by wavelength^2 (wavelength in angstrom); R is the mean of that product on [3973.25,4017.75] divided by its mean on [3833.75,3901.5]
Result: 1.2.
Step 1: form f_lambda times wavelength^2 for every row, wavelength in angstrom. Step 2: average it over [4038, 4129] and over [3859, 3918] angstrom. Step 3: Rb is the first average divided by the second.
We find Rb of 1.1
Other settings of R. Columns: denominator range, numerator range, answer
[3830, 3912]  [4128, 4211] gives 1.26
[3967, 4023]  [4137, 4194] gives 1.09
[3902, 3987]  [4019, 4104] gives 1.19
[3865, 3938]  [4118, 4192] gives 1.19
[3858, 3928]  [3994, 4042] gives 1.19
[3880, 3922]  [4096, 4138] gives 1.16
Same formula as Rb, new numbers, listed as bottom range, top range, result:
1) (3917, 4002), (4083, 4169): 1.14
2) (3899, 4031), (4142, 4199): 1.13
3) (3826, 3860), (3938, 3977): 1.05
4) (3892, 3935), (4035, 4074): 1.20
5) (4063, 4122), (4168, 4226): 1.08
